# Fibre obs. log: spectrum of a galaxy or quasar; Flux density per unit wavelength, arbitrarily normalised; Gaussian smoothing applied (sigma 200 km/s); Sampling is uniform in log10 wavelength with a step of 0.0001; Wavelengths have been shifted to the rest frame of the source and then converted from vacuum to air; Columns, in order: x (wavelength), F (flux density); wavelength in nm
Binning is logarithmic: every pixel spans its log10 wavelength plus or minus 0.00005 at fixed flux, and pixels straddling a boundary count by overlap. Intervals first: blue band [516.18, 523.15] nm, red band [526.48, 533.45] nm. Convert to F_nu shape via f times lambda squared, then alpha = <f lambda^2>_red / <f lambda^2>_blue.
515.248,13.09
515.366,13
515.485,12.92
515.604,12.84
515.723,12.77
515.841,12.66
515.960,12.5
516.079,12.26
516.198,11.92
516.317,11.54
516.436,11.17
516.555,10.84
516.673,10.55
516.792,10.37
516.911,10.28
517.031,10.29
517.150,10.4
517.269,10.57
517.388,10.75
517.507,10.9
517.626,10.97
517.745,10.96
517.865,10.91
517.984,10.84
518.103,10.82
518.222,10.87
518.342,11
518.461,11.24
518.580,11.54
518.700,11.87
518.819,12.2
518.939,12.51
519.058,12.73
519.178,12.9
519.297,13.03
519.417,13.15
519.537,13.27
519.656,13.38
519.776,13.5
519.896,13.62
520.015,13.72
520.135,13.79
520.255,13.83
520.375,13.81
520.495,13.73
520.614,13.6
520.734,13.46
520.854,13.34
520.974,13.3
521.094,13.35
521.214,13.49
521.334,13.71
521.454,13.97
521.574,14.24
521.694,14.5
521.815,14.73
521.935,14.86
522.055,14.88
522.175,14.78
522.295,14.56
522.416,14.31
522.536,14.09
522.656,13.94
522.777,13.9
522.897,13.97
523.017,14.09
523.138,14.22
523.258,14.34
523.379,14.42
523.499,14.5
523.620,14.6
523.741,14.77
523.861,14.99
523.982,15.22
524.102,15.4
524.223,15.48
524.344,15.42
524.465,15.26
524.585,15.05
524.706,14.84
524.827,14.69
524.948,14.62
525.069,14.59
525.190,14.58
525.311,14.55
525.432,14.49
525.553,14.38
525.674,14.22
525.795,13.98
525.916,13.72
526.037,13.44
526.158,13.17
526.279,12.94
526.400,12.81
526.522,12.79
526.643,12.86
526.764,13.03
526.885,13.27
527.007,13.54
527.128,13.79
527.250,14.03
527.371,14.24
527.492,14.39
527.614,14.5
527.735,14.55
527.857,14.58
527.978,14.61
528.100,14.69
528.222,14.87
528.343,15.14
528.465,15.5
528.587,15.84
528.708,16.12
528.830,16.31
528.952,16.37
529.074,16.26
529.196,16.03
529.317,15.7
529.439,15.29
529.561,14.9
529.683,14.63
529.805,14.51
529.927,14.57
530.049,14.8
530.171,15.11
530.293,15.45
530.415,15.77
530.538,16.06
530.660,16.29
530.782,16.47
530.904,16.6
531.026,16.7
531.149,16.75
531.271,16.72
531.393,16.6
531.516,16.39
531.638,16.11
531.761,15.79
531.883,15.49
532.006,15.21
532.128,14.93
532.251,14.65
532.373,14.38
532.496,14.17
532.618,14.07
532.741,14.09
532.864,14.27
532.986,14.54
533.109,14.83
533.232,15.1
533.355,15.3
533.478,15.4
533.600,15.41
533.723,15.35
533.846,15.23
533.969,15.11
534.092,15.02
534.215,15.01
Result 1.2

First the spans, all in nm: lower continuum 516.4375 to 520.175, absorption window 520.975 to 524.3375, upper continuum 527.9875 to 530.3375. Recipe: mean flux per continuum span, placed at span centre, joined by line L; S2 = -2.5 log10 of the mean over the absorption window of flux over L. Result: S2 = -0.098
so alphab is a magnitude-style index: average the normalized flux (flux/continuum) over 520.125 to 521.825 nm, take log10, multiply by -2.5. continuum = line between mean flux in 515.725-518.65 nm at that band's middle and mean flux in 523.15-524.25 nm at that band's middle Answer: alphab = -0.039 mag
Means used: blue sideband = 11.1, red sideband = 14.8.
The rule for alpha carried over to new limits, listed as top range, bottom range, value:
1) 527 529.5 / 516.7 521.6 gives 1.27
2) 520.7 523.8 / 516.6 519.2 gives 1.29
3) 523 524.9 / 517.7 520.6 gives 1.21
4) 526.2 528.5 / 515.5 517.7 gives 1.29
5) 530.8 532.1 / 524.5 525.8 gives 1.14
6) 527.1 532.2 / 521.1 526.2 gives 1.09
